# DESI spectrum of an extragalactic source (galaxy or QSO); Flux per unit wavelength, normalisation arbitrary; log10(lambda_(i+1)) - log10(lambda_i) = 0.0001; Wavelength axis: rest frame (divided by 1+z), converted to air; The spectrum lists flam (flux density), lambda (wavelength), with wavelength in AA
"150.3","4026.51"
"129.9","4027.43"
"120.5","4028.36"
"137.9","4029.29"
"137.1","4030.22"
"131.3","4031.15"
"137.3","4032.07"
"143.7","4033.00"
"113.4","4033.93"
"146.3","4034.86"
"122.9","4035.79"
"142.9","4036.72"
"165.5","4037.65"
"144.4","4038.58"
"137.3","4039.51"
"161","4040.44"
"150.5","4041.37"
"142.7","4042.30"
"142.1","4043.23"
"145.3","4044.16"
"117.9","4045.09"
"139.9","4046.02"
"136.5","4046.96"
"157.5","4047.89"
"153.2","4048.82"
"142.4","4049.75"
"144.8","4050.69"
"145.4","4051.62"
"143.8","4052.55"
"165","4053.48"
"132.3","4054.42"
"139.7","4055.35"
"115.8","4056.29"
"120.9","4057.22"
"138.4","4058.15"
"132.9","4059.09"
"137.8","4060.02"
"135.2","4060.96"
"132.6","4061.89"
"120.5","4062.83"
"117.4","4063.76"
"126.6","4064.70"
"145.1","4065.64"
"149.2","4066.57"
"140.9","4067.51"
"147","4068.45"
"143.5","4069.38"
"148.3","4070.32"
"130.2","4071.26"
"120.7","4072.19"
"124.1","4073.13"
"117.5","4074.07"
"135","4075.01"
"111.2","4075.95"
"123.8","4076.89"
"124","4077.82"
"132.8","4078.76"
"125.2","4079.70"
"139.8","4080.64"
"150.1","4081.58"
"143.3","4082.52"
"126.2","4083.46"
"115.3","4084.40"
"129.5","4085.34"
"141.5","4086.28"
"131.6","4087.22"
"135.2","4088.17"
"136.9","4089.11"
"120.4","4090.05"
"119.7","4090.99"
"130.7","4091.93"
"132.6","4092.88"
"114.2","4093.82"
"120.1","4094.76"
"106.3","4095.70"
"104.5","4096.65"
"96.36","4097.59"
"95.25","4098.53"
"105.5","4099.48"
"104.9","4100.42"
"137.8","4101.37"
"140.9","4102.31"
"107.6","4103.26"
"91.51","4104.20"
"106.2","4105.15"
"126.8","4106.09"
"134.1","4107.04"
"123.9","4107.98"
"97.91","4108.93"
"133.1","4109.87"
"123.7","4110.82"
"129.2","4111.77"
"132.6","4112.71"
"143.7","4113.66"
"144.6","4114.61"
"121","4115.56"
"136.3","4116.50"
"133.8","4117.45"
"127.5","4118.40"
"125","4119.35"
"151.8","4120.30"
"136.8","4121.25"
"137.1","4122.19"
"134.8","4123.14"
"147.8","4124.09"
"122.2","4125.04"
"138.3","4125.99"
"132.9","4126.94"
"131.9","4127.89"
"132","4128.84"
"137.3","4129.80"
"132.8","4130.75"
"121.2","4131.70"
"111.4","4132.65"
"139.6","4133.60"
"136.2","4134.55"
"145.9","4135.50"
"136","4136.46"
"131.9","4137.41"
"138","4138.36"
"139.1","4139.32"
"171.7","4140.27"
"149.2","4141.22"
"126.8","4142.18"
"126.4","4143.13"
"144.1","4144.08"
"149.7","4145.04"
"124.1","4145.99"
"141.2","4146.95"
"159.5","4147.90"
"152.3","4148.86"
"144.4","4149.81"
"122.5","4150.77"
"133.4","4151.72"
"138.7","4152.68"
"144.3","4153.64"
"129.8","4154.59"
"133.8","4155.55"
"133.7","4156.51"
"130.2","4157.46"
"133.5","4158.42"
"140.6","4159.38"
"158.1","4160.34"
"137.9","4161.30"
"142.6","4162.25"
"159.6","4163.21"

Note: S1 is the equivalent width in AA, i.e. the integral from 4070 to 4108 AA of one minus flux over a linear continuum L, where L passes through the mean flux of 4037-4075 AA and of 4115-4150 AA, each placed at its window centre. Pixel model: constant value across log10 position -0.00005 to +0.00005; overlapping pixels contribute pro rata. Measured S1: 4.0 AA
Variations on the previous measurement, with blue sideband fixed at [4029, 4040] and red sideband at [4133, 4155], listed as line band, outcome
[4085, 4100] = 2.1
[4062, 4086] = 1.3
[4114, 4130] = 0.6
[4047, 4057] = -0.3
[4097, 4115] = 2.6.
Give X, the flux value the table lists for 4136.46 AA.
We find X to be 136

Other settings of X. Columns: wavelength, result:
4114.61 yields 144.6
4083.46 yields 126.2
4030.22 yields 137.1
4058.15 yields 138.4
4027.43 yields 129.9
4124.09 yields 147.8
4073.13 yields 124.1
